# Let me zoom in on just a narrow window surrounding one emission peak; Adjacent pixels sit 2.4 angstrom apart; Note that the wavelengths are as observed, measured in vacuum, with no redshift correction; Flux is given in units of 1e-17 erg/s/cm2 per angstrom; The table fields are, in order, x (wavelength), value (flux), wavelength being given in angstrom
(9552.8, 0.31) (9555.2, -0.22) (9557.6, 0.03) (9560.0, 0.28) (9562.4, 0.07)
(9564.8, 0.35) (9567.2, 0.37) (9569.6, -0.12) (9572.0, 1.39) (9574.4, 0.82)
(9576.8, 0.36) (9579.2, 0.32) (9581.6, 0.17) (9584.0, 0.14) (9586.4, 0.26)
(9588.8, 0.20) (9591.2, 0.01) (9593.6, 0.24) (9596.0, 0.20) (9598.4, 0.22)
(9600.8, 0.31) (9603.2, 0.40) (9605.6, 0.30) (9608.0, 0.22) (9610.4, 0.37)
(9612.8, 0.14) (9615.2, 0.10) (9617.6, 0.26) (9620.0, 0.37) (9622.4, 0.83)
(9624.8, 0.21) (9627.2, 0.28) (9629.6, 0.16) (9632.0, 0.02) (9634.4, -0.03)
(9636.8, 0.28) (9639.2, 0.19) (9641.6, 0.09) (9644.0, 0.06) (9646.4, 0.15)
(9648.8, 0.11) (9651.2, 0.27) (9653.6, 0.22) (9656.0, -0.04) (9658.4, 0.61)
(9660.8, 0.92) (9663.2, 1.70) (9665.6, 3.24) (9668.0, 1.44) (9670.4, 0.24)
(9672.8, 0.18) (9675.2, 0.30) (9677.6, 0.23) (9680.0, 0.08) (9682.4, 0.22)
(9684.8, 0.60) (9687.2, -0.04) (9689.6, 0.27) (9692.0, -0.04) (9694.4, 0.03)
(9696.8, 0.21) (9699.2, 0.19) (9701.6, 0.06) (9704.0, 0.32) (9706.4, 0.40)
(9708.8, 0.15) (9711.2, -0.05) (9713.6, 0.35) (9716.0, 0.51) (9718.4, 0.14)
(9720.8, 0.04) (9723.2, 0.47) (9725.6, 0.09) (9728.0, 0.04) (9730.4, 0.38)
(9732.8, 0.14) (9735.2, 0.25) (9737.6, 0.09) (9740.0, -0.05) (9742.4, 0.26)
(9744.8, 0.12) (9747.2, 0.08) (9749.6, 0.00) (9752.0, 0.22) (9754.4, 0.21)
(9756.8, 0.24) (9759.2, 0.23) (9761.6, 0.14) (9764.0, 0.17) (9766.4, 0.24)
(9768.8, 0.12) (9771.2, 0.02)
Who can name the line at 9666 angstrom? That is [O III]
